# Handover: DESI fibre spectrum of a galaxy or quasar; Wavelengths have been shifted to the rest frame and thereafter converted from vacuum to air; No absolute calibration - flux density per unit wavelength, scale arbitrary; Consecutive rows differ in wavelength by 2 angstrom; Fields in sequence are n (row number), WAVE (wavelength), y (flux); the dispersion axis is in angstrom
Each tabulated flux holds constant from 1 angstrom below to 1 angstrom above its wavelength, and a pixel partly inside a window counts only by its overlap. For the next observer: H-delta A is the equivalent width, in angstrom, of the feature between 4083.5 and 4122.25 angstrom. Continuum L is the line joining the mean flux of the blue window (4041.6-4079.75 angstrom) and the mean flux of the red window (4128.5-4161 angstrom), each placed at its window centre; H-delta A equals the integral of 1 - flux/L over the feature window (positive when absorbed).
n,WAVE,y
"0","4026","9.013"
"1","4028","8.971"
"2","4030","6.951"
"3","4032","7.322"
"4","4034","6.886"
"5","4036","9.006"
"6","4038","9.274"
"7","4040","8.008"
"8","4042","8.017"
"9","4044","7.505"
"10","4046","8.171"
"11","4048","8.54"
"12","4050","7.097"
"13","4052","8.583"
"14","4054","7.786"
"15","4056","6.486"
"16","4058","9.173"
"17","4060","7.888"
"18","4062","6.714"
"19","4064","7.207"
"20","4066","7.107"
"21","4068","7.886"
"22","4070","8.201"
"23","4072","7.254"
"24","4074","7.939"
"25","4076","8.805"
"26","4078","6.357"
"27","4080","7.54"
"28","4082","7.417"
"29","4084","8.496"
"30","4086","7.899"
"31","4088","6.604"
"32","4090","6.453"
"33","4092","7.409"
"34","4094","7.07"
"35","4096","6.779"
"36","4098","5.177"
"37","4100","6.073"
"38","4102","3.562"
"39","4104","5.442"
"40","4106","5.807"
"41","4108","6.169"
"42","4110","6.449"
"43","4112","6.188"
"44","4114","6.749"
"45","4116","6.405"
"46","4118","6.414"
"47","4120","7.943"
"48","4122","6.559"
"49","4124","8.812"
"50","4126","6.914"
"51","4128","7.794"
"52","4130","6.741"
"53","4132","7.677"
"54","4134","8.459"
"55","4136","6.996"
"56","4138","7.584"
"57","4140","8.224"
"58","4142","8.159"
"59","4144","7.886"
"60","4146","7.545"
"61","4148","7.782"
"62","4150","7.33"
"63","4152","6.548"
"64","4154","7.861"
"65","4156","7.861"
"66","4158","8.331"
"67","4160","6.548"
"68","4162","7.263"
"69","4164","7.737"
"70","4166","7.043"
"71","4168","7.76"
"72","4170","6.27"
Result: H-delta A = 6.1 angstrom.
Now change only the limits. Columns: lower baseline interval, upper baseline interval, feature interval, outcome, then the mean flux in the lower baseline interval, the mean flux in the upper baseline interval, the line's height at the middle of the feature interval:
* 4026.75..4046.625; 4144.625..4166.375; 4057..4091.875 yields 1.2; 8.02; 7.46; 7.84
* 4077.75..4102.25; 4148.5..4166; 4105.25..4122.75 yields 1.2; 6.79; 7.42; 7.01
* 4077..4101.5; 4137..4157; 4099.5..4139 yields 3.0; 6.87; 7.68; 7.29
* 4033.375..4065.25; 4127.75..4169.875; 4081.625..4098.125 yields 1.4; 7.9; 7.55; 7.76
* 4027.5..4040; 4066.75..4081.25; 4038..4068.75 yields 0.3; 8.03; 7.7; 7.87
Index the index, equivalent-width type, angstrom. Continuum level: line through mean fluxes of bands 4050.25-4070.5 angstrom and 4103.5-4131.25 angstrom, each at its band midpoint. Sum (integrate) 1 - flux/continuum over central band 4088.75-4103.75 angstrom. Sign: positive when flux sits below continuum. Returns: 2.2 angstrom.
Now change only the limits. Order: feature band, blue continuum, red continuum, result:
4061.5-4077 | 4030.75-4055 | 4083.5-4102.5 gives -0.9 angstrom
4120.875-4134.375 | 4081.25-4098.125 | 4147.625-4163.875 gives -0.4 angstrom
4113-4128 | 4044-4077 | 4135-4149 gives 1.1 angstrom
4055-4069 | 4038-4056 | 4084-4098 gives 0.3 angstrom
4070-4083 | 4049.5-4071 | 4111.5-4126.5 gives -0.2 angstrom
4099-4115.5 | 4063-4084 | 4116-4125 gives 3.5 angstrom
